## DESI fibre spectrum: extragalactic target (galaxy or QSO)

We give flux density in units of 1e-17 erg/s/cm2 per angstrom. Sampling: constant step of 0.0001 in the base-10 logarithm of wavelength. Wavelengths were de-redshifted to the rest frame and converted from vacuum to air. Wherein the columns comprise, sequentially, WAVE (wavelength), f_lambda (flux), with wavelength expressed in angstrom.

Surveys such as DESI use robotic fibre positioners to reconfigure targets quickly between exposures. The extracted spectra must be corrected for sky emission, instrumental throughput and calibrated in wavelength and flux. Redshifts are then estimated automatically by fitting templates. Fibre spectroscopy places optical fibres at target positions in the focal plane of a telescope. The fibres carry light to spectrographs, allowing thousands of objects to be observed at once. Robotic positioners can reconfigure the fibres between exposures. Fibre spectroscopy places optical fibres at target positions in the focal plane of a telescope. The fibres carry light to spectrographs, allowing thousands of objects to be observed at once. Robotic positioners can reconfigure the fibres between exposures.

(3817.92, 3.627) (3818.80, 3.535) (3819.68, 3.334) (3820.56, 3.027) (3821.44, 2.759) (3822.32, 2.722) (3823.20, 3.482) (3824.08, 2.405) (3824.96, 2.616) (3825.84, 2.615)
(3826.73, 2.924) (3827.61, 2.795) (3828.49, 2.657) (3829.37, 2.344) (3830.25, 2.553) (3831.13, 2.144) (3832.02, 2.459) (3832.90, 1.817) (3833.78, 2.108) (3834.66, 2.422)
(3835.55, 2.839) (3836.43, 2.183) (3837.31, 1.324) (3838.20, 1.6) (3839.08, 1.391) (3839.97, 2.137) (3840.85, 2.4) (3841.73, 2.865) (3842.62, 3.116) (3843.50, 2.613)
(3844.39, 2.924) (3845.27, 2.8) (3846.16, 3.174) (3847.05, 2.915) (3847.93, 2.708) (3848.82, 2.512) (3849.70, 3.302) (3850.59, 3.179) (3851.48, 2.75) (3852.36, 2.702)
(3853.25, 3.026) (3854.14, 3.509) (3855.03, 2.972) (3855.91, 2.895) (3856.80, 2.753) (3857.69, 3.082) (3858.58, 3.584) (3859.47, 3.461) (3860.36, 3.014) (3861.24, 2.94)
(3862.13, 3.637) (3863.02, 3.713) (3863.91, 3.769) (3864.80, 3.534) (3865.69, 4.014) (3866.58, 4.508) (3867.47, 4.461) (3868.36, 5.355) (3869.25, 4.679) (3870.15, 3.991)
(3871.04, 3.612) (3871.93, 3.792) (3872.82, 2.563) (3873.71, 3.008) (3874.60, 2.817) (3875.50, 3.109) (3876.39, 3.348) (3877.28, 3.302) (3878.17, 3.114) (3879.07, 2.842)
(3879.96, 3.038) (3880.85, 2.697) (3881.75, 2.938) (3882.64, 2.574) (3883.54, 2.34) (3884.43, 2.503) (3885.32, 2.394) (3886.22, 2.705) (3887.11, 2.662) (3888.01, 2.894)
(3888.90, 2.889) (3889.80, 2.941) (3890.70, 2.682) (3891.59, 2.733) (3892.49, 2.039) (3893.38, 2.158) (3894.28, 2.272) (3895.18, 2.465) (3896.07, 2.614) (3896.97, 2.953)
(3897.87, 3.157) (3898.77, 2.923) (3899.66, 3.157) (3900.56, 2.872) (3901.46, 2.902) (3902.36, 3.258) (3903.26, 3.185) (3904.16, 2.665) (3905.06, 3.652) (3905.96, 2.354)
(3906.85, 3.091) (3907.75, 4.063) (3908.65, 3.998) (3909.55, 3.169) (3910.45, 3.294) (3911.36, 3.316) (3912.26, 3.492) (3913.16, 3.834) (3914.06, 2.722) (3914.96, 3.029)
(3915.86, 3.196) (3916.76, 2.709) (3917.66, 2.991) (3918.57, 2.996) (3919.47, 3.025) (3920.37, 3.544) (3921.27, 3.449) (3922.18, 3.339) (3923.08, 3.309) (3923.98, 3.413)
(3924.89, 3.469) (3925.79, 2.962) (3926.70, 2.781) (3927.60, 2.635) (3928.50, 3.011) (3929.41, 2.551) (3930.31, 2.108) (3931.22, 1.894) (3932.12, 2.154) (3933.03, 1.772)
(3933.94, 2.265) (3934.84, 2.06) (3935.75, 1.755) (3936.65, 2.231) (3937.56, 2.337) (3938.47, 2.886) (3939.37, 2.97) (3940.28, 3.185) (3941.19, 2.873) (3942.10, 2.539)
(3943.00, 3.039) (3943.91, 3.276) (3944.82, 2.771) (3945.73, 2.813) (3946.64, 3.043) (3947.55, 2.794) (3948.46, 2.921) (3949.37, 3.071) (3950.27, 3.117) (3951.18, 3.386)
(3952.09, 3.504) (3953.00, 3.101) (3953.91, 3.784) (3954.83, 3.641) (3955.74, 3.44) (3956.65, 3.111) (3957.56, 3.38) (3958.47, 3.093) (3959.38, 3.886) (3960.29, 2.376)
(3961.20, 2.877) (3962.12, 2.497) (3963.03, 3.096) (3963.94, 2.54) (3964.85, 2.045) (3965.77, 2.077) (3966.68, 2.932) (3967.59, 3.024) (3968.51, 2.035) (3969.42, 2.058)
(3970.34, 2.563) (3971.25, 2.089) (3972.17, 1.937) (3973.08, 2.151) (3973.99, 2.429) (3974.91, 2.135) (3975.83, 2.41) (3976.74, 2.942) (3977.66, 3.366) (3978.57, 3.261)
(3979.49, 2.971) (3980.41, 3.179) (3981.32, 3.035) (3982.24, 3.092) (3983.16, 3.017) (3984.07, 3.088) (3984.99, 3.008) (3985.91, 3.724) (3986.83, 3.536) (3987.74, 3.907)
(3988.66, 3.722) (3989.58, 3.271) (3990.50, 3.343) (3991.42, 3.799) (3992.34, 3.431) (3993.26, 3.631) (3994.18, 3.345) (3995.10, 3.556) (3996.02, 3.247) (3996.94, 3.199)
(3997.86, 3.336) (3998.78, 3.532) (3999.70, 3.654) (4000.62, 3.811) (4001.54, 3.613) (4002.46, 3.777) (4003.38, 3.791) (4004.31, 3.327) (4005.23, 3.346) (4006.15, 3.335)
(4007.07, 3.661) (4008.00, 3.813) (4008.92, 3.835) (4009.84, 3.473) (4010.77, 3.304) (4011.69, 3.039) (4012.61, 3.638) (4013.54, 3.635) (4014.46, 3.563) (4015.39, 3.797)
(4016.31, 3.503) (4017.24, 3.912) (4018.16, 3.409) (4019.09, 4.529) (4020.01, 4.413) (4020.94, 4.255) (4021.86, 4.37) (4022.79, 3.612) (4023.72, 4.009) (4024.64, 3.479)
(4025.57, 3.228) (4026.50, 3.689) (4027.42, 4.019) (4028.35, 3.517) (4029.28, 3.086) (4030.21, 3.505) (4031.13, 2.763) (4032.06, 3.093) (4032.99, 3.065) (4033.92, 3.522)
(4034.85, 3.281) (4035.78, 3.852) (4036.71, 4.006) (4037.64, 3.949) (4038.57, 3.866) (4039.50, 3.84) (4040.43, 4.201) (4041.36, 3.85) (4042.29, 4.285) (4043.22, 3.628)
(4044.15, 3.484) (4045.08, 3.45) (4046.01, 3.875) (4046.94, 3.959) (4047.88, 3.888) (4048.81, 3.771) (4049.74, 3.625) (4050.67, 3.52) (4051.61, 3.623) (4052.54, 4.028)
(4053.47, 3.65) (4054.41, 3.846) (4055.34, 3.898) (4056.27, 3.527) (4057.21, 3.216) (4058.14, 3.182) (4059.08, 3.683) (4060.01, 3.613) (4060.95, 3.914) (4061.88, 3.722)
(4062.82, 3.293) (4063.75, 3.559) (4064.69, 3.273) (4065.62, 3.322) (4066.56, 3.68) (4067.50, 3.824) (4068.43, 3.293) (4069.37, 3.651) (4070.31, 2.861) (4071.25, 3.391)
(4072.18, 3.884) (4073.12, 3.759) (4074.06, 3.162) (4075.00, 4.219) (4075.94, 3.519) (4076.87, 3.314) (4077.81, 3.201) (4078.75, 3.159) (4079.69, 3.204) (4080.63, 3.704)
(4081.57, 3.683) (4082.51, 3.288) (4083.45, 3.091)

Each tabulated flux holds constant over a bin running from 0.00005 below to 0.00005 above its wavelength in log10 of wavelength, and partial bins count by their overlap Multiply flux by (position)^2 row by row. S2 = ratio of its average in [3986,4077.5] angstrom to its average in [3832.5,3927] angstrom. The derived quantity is 1.29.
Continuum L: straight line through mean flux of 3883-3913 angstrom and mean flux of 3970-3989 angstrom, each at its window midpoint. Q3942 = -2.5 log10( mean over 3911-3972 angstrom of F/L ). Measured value 0.02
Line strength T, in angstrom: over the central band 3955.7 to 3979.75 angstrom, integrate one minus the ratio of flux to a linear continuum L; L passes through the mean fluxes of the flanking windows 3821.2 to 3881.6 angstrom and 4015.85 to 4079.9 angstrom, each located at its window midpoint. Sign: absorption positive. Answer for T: 4.9 angstrom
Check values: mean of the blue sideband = 2.98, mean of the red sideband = 3.64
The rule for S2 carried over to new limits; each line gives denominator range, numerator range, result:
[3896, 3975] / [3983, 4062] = 1.31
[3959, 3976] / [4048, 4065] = 1.53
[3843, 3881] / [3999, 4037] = 1.19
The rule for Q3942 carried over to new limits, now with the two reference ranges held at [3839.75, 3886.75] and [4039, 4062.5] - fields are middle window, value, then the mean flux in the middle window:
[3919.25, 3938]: 0.252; 2.67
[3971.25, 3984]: 0.265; 2.75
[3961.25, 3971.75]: 0.374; 2.46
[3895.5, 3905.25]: 0.095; 3.01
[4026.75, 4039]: 0.052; 3.5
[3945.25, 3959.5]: 0.064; 3.24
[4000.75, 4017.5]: 0.009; 3.58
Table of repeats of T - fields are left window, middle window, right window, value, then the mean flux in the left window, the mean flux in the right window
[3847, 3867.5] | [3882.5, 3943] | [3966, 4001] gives 6.44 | 3.27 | 3.07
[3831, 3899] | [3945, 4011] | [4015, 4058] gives 6.05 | 2.93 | 3.71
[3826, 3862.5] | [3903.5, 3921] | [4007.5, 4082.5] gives -1.23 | 2.69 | 3.63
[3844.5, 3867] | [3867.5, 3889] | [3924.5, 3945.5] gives -0.83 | 3.21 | 2.59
